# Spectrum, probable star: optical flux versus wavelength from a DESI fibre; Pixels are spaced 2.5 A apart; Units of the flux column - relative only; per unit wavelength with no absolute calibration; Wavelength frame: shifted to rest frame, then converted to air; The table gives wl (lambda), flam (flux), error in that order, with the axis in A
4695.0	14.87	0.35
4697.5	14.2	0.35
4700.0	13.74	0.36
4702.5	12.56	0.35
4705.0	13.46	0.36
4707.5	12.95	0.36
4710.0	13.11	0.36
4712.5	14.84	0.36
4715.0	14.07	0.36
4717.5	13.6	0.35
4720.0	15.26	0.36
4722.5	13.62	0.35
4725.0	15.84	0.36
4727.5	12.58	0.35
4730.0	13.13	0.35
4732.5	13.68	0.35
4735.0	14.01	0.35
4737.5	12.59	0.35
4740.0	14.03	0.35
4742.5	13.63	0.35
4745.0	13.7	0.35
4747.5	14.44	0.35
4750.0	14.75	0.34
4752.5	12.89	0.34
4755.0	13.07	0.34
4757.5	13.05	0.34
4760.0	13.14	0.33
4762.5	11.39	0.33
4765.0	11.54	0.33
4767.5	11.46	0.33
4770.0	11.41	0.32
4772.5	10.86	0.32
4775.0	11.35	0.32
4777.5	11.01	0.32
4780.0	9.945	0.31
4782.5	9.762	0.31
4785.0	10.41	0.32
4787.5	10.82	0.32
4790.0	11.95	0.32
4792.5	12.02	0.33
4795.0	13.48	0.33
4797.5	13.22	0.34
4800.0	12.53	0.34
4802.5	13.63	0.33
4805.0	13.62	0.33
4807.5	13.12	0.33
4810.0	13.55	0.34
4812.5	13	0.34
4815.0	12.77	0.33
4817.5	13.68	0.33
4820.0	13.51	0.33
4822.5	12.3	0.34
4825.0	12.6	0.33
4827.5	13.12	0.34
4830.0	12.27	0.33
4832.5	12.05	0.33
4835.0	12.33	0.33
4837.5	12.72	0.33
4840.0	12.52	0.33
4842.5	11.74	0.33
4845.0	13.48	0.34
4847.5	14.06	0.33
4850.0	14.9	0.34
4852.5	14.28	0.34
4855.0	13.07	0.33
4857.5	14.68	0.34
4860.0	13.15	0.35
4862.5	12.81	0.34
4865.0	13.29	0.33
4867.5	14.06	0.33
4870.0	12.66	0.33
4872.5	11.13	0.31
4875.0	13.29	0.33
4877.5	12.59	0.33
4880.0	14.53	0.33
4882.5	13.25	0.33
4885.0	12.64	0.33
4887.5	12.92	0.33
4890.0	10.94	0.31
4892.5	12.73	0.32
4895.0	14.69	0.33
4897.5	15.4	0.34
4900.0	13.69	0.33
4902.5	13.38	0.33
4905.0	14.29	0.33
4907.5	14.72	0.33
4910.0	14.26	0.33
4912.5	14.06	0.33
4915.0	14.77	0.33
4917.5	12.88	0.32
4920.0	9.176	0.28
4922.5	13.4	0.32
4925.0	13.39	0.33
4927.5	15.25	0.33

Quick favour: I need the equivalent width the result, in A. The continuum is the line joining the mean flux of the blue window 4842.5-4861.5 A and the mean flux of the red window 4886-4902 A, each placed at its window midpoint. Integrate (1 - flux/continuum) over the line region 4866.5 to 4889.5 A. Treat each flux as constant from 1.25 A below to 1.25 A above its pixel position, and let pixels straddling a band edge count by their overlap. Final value 1.0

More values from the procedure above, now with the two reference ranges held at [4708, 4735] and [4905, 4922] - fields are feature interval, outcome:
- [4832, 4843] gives 1.0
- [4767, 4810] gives 5.9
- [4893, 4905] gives -0.7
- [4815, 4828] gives 0.6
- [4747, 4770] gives 1.8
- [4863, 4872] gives 0.3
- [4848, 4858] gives -0.5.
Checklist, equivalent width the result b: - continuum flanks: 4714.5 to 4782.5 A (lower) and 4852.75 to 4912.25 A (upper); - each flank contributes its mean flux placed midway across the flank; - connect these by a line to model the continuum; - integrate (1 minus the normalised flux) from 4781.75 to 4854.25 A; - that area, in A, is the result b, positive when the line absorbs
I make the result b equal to 2.3 A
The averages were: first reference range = 12.9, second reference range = 13.4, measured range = 12.8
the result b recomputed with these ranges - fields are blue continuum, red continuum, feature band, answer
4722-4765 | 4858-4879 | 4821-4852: 0.5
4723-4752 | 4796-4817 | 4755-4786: 5.0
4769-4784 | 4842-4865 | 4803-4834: -1.8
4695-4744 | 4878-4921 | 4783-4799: 2.0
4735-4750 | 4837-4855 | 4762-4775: 2.2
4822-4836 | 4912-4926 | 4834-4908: -3.9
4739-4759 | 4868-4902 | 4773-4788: 3.3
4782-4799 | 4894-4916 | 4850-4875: 0.1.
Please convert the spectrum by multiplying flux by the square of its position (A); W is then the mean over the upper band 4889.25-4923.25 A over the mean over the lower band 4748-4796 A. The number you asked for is 1.21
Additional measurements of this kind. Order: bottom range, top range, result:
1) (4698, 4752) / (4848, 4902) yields 1.03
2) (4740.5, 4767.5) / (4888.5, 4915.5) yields 1.13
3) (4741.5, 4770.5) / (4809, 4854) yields 1.04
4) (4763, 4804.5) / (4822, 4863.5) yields 1.15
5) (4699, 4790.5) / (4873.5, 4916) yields 1.13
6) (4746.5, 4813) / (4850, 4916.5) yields 1.15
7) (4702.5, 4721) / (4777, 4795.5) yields 0.83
